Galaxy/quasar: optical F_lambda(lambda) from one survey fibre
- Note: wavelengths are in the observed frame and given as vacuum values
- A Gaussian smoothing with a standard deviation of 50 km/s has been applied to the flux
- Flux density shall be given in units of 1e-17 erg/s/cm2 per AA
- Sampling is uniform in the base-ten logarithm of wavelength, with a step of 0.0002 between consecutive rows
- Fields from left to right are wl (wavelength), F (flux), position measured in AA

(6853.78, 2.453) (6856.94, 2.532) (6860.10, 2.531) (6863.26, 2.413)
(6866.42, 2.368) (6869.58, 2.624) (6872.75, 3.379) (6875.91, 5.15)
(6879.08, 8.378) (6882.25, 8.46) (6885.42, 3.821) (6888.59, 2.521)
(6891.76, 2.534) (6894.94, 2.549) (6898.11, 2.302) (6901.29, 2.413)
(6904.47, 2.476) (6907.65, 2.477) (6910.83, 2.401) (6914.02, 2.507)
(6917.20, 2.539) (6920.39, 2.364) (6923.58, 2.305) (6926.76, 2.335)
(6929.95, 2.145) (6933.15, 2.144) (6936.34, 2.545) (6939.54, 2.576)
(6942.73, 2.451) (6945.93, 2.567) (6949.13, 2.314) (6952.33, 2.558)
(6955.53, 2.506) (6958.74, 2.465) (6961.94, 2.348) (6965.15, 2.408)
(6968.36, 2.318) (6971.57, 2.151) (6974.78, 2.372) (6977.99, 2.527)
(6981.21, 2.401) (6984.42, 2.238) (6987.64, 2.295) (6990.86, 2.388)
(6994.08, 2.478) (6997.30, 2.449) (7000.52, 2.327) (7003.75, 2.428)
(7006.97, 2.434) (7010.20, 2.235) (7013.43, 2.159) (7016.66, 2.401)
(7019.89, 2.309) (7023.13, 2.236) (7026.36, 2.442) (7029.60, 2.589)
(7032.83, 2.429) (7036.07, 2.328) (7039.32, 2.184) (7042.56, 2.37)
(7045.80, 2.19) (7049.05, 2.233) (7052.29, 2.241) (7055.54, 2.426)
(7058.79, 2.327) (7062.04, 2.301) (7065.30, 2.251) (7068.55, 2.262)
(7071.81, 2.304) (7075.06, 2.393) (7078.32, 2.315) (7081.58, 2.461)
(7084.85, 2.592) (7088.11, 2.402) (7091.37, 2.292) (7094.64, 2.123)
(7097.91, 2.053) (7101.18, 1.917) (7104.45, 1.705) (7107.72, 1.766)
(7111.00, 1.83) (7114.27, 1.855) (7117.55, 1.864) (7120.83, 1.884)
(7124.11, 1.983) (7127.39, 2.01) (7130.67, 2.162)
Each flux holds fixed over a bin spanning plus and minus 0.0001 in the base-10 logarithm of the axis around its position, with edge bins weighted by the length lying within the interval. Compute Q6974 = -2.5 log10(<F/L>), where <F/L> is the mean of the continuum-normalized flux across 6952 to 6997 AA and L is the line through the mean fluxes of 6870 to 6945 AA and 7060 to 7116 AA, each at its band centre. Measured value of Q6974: 0.17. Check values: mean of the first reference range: 3.15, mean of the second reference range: 2.17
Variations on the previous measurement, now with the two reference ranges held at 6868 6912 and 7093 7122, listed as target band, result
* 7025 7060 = 0.04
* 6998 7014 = 0.17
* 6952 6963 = 0.26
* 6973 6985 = 0.23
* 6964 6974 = 0.30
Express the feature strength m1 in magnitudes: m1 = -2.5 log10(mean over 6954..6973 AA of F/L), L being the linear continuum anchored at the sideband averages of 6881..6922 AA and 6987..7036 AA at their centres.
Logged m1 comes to 0.12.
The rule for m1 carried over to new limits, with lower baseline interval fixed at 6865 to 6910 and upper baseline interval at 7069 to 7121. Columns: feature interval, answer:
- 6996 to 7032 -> 0.15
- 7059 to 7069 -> 0.03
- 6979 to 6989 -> 0.26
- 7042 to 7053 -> 0.10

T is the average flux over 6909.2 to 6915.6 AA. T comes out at 2.45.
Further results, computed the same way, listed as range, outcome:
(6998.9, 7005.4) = 2.38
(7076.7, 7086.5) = 2.46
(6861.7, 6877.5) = 3.19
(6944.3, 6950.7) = 2.44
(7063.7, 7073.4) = 2.27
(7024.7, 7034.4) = 2.49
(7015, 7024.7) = 2.31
